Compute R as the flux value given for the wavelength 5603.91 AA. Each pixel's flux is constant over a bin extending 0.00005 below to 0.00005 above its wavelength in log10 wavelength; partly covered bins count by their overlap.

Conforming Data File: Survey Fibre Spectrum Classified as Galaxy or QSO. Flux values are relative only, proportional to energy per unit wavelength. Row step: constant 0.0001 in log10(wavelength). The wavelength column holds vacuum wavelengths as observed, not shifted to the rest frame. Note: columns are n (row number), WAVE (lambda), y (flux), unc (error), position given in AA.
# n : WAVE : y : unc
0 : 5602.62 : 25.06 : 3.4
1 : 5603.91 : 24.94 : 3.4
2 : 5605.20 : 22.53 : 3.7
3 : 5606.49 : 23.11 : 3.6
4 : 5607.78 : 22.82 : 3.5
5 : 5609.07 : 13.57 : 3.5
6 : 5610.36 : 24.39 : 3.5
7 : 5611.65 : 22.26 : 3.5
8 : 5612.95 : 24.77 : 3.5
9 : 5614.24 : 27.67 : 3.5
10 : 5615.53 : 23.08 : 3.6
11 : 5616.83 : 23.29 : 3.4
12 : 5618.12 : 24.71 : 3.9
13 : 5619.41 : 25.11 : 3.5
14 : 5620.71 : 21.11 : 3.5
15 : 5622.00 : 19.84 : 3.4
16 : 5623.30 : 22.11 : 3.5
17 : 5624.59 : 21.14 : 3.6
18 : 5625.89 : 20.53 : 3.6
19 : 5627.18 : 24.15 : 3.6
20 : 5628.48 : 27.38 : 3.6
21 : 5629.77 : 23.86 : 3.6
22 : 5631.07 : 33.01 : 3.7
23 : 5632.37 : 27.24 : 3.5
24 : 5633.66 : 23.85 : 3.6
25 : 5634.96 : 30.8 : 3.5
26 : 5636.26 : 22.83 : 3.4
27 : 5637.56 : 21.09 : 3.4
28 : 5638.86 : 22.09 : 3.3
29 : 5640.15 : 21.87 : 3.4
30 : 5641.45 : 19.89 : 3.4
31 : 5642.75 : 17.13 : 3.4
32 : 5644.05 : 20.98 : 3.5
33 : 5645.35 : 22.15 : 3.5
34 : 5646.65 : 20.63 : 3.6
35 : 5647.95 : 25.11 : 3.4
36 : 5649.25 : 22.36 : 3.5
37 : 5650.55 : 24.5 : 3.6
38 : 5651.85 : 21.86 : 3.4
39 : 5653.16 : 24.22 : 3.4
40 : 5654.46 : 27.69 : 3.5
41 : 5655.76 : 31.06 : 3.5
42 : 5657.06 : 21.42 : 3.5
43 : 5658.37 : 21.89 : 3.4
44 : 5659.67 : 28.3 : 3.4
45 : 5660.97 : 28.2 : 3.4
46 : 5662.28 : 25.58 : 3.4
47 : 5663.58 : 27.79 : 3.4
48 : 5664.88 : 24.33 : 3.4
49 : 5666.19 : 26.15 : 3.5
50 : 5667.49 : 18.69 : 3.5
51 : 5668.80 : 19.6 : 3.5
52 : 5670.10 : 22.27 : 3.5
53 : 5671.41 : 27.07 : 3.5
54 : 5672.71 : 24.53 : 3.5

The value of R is 24.94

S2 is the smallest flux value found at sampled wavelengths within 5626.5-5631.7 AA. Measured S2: 23.86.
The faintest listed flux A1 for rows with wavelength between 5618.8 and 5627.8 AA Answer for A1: 19.84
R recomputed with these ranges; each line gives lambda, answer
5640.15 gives 21.87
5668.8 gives 19.6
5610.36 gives 24.39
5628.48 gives 27.38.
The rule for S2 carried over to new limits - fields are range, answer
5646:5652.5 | 20.63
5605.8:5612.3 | 13.57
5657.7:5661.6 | 21.89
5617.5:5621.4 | 21.11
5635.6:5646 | 17.13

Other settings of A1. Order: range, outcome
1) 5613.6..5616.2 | 23.08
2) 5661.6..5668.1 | 18.69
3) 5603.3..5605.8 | 22.53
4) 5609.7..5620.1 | 22.26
